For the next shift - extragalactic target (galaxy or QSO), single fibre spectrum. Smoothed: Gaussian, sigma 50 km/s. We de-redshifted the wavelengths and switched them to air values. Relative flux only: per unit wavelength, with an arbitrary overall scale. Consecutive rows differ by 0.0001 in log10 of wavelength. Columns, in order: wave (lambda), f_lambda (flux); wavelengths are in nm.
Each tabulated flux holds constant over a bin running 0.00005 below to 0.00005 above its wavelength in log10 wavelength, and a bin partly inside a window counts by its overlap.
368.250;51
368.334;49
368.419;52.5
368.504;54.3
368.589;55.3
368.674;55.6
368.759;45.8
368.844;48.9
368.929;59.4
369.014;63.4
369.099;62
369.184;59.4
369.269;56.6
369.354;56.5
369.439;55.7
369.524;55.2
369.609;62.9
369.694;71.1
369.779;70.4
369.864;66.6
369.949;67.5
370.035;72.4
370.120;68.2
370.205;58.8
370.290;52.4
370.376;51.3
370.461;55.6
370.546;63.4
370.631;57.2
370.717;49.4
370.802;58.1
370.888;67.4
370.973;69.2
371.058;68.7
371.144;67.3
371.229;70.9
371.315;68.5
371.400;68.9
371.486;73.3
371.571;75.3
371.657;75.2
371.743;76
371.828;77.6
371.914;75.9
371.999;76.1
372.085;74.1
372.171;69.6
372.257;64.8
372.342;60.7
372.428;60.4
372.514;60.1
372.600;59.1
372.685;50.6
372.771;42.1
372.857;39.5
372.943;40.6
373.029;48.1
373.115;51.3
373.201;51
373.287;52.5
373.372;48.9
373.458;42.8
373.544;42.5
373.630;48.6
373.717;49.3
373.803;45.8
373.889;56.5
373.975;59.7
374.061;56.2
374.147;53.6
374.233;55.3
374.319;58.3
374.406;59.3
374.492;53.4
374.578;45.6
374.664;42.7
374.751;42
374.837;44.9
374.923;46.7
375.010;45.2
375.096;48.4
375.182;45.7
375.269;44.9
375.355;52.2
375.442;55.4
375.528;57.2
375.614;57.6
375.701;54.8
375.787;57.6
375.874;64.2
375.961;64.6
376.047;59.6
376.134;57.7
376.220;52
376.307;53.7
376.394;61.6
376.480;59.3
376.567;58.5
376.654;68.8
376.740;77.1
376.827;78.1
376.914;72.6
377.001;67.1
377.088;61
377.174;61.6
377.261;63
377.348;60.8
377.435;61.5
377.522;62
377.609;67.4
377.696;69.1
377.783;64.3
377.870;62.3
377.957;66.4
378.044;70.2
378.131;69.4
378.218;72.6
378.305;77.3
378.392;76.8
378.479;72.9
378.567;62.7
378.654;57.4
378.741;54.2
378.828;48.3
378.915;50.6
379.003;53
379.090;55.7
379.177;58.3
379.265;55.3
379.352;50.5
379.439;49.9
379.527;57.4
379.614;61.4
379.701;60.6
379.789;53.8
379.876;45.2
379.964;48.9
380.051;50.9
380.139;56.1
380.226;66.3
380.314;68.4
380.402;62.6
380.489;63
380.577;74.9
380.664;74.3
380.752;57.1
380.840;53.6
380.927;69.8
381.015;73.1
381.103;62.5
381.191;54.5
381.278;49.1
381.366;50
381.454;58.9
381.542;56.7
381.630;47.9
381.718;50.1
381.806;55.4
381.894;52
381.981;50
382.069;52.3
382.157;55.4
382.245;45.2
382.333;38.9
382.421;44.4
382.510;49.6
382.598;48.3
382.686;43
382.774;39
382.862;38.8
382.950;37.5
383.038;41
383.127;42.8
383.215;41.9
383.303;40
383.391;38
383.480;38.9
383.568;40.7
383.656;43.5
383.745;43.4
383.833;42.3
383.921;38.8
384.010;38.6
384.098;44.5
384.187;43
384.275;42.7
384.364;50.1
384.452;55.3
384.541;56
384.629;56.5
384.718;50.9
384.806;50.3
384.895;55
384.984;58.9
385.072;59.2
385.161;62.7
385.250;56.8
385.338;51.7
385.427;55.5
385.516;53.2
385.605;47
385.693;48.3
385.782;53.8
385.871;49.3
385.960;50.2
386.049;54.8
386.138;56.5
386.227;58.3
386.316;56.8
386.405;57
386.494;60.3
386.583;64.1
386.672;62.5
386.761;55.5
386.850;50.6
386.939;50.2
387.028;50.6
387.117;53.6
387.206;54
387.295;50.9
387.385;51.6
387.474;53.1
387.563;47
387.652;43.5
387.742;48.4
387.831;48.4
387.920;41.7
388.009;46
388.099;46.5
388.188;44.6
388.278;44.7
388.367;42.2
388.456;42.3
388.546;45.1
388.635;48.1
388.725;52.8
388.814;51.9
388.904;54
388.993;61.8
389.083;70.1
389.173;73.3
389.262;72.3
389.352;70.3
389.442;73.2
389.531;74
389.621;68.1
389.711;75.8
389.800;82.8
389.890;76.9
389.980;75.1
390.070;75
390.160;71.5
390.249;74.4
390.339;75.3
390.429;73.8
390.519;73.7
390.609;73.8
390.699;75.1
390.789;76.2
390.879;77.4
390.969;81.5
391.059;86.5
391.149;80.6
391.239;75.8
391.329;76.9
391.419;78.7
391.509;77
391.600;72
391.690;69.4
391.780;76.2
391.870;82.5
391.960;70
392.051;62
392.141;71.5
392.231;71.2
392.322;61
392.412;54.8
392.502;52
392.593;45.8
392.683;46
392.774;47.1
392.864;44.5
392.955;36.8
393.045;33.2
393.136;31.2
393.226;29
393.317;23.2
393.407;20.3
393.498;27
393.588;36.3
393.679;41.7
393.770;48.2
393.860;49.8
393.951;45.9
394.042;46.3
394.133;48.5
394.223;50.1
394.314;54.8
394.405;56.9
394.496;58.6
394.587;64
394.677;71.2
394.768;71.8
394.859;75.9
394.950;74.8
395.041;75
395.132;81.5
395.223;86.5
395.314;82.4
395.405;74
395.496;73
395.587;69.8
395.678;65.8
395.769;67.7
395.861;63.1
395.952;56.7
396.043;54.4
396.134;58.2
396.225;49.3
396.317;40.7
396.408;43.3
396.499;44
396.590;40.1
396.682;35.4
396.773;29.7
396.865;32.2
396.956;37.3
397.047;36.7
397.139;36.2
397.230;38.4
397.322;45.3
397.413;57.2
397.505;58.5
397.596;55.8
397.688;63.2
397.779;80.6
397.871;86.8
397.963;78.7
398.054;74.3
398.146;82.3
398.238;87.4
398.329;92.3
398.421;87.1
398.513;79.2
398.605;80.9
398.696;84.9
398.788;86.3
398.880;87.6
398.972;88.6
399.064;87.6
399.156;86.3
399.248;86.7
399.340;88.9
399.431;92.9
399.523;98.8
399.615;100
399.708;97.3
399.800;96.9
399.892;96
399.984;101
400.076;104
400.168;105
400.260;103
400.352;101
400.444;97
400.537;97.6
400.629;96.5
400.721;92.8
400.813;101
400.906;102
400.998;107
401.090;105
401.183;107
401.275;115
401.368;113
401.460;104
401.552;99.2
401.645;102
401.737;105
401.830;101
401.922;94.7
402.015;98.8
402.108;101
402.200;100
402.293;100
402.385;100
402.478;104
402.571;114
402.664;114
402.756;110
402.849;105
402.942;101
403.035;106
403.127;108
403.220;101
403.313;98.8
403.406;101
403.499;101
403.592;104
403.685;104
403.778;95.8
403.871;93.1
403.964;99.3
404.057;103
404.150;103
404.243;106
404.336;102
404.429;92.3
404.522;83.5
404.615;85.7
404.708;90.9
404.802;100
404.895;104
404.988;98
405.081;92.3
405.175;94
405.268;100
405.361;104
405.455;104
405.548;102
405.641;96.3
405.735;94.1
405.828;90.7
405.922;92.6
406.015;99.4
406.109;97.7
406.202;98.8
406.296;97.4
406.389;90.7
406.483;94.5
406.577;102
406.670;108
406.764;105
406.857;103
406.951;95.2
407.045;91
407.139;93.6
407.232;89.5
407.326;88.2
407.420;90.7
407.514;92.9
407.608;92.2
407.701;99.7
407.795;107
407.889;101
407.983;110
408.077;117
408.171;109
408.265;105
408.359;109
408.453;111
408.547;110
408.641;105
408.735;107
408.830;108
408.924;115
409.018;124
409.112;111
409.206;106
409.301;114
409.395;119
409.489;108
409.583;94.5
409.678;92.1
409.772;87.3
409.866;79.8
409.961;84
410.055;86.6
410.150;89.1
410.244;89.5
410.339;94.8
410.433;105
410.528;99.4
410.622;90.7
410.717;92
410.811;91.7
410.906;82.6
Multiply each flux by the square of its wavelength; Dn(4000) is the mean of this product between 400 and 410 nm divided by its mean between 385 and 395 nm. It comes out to 1.9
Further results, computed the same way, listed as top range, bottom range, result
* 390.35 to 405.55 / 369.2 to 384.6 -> 1.55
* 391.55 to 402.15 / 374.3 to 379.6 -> 1.34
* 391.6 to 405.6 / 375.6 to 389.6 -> 1.55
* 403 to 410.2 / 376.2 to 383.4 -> 1.99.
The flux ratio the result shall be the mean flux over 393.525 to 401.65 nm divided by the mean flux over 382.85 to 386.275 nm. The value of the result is 1.5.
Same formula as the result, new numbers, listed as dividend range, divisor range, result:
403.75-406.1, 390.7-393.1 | 1.48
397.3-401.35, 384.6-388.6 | 1.72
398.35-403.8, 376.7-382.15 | 1.63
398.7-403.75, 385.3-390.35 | 1.75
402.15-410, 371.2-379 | 1.70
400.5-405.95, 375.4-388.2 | 1.83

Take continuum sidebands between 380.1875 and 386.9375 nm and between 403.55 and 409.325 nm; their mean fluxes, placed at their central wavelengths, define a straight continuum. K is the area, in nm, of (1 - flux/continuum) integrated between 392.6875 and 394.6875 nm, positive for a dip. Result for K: 0.82 nm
